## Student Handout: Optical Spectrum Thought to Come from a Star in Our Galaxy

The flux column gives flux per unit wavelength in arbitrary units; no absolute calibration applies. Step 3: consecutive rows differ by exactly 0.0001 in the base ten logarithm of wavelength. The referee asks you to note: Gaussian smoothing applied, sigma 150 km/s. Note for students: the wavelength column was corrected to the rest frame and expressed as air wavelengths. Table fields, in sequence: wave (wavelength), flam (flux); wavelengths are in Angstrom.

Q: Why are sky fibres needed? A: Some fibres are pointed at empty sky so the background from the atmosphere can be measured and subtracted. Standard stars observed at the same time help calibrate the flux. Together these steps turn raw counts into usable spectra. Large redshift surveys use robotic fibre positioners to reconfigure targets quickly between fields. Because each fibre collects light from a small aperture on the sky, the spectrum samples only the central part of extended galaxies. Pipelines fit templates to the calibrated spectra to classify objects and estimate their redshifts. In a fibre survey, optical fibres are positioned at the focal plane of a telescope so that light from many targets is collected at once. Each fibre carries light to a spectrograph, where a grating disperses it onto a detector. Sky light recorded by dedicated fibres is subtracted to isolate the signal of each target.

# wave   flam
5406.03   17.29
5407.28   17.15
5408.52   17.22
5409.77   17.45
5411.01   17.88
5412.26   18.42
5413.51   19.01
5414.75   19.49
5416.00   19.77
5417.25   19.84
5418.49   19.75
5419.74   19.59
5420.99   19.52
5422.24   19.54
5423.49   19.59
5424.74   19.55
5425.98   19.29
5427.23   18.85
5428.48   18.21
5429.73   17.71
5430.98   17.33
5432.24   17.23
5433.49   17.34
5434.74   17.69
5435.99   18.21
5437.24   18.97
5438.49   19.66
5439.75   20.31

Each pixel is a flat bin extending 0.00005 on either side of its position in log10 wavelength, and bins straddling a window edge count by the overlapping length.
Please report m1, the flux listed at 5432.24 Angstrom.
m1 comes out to 17.23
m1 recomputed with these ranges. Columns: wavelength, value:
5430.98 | 17.33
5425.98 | 19.29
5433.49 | 17.34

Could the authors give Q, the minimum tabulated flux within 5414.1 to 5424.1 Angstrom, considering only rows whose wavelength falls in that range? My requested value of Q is 19.49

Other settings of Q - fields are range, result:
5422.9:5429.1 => 18.21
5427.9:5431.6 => 17.33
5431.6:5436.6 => 17.23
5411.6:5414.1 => 18.42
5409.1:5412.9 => 17.45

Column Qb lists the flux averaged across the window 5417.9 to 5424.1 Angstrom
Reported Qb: 19.6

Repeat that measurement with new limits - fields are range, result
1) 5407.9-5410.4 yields 17.4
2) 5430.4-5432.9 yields 17.2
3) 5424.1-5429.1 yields 19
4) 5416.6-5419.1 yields 19.8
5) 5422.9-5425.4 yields 19.6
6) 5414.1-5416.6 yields 19.6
